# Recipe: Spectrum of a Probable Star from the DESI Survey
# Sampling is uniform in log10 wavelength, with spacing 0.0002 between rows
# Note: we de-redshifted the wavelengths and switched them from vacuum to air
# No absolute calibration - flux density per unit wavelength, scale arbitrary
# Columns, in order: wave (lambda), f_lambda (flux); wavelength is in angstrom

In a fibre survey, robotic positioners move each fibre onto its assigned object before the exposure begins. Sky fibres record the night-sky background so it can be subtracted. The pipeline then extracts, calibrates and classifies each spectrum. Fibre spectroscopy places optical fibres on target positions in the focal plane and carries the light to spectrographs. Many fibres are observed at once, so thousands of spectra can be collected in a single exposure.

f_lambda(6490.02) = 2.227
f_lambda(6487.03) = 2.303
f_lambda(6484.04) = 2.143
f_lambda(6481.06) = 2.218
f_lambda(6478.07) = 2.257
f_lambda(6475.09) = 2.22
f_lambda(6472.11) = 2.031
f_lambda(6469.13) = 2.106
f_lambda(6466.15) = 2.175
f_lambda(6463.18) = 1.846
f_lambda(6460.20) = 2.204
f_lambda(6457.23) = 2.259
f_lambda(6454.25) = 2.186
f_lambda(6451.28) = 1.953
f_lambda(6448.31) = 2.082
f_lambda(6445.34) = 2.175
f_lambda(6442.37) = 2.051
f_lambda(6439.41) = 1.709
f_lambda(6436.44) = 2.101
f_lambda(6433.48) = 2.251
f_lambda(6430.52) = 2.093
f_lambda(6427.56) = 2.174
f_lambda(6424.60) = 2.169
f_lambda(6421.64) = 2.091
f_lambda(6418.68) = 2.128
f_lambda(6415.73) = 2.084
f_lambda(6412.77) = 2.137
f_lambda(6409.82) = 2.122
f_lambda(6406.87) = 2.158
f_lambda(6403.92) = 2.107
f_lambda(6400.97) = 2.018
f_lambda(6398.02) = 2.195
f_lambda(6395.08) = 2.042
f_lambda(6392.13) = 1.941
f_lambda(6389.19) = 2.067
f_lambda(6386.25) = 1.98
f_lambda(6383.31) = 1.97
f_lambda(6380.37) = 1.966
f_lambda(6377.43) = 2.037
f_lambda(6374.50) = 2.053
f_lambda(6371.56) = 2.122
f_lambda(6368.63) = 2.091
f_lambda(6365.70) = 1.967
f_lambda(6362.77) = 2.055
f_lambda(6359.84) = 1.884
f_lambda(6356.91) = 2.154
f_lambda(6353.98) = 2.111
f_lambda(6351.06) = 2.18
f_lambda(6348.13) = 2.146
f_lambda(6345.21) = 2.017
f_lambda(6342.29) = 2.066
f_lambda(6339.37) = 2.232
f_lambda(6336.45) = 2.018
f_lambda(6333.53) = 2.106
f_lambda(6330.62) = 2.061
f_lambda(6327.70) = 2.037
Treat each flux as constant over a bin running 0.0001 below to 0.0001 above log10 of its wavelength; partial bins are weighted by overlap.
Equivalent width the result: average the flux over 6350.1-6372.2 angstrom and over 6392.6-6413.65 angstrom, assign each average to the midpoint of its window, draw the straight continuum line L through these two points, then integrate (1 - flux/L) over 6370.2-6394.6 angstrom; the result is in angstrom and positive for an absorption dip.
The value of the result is 0.79 angstrom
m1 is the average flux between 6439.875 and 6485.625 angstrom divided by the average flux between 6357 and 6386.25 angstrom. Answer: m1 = 1.0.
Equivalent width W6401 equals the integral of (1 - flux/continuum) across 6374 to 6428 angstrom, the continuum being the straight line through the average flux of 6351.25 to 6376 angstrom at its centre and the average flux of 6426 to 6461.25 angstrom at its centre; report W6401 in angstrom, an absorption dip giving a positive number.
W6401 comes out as 0.2 angstrom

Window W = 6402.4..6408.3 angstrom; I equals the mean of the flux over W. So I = 2.13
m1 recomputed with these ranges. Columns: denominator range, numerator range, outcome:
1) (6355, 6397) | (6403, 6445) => 1.04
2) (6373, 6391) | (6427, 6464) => 1.04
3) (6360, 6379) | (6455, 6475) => 1.04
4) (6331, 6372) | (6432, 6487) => 1.02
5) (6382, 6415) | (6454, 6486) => 1.04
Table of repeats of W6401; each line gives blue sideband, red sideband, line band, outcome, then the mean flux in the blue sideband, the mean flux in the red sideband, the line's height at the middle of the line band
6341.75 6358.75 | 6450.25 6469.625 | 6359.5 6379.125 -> 0.7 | 2.11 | 2.11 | 2.11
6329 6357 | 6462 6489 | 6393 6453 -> 1.2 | 2.11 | 2.15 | 2.13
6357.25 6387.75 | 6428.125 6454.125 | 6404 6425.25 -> -0.8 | 2.02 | 2.06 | 2.05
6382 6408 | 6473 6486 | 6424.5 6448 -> 0.5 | 2.05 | 2.2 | 2.13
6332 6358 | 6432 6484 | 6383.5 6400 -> 0.6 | 2.11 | 2.11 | 2.11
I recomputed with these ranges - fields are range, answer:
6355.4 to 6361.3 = 2.02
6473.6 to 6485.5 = 2.21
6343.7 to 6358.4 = 2.12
